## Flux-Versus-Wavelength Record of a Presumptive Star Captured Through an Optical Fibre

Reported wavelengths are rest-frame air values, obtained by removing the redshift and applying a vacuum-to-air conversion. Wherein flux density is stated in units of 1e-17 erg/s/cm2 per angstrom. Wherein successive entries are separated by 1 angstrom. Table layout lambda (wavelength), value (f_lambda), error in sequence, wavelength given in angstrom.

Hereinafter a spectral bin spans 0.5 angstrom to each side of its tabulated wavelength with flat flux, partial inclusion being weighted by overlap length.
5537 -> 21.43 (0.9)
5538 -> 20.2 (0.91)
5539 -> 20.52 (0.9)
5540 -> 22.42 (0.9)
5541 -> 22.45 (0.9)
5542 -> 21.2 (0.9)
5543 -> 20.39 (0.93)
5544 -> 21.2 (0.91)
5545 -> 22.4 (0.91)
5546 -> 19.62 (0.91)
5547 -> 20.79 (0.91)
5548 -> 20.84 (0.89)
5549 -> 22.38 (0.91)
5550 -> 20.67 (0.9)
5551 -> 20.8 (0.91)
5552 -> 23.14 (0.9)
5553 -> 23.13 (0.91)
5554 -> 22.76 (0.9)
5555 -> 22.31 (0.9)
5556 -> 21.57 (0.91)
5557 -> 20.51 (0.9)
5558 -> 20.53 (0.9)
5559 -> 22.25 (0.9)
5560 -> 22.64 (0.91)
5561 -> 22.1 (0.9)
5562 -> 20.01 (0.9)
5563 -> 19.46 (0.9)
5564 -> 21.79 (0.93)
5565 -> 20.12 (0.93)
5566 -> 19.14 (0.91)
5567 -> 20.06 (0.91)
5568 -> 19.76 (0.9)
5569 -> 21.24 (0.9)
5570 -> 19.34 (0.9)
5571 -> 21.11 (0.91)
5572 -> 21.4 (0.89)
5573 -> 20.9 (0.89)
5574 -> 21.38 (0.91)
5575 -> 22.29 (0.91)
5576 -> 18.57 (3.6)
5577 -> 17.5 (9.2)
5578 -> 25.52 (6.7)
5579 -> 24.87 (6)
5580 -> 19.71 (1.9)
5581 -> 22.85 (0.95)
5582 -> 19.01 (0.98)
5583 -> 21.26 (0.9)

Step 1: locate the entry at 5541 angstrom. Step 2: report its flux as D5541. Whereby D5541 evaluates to 22.45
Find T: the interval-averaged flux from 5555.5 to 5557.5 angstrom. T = 21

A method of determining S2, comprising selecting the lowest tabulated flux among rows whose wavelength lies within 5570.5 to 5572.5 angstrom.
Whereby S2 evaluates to 21.11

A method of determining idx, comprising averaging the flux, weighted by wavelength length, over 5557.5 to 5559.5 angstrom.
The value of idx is 21.4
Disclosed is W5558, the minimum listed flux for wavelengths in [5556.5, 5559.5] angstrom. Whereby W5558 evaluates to 20.51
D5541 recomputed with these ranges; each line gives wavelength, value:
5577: 17.5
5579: 24.87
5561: 22.1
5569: 21.24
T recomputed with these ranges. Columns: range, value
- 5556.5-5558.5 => 20.5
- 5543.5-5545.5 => 21.8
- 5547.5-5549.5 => 21.6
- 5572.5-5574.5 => 21.1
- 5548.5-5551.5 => 21.3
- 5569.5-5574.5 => 20.8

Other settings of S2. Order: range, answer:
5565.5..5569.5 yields 19.14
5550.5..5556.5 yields 20.8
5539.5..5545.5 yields 20.39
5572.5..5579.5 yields 17.5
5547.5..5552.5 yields 20.67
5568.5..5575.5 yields 19.34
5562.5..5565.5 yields 19.46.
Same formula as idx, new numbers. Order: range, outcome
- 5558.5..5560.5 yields 22.4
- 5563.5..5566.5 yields 20.4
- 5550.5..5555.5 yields 22.4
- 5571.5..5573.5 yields 21.1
